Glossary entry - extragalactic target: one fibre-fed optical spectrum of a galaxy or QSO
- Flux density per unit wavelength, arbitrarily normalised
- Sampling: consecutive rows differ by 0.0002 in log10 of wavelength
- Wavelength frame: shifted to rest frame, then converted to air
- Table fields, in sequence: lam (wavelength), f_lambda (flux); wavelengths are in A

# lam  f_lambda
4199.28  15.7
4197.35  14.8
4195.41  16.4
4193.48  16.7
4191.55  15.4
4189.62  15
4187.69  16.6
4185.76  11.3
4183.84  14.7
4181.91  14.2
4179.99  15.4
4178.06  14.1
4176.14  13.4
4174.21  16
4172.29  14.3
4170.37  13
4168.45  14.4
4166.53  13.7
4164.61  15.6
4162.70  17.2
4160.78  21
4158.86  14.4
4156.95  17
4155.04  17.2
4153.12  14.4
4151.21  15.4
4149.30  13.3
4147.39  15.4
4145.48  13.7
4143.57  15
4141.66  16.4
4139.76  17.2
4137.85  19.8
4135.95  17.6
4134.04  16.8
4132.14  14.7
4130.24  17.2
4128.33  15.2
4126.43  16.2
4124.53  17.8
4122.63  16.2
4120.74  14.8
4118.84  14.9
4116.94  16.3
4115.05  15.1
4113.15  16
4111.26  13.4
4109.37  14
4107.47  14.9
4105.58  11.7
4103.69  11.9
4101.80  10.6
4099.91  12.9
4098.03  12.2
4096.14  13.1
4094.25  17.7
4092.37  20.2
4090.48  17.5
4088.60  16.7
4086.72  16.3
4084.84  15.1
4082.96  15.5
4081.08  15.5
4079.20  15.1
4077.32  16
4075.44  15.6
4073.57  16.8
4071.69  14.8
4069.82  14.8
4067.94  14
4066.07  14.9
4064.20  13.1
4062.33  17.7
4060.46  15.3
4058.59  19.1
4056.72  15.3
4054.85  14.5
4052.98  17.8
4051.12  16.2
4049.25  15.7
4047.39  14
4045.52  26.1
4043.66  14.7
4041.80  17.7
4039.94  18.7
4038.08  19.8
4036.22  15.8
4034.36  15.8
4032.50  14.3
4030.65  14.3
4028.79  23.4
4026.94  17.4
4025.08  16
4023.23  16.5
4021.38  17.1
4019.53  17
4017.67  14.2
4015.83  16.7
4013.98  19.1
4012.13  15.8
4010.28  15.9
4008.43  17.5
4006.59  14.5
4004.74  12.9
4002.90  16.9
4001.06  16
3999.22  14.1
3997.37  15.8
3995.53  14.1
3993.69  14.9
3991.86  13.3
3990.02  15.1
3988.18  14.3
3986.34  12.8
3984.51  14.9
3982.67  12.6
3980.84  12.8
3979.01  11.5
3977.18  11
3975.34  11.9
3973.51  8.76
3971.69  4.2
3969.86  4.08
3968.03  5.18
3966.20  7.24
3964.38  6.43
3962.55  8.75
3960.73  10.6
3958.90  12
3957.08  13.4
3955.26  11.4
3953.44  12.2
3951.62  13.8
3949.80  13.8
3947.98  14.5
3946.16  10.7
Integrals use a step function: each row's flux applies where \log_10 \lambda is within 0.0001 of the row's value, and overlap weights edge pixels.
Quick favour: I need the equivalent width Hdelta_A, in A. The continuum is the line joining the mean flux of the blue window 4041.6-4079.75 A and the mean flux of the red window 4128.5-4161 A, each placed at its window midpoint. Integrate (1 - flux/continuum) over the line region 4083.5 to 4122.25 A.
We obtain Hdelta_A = 3.21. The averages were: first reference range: 16.1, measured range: 14.8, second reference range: 16.1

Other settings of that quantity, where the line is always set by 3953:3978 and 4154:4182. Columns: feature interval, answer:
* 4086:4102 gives -2.92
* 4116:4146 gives -4.26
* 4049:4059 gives -3.83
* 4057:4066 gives -3.02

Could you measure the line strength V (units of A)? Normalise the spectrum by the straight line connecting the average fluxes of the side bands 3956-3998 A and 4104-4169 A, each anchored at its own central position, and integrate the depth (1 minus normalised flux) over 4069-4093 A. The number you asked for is -3.4 A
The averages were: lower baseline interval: 11.1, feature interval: 16.1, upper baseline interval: 15.7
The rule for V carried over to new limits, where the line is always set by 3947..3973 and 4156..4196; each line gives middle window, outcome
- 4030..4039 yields -3.37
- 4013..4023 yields -4.92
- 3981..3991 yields -3.24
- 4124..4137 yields -2.22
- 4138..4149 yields -1.01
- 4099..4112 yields 0.67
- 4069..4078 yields -2.10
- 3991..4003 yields -4.65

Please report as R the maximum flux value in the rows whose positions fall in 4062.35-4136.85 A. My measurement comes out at 20.2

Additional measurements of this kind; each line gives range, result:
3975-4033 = 23.4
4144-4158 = 17.2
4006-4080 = 26.1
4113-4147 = 19.8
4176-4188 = 16.6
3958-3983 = 12.8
